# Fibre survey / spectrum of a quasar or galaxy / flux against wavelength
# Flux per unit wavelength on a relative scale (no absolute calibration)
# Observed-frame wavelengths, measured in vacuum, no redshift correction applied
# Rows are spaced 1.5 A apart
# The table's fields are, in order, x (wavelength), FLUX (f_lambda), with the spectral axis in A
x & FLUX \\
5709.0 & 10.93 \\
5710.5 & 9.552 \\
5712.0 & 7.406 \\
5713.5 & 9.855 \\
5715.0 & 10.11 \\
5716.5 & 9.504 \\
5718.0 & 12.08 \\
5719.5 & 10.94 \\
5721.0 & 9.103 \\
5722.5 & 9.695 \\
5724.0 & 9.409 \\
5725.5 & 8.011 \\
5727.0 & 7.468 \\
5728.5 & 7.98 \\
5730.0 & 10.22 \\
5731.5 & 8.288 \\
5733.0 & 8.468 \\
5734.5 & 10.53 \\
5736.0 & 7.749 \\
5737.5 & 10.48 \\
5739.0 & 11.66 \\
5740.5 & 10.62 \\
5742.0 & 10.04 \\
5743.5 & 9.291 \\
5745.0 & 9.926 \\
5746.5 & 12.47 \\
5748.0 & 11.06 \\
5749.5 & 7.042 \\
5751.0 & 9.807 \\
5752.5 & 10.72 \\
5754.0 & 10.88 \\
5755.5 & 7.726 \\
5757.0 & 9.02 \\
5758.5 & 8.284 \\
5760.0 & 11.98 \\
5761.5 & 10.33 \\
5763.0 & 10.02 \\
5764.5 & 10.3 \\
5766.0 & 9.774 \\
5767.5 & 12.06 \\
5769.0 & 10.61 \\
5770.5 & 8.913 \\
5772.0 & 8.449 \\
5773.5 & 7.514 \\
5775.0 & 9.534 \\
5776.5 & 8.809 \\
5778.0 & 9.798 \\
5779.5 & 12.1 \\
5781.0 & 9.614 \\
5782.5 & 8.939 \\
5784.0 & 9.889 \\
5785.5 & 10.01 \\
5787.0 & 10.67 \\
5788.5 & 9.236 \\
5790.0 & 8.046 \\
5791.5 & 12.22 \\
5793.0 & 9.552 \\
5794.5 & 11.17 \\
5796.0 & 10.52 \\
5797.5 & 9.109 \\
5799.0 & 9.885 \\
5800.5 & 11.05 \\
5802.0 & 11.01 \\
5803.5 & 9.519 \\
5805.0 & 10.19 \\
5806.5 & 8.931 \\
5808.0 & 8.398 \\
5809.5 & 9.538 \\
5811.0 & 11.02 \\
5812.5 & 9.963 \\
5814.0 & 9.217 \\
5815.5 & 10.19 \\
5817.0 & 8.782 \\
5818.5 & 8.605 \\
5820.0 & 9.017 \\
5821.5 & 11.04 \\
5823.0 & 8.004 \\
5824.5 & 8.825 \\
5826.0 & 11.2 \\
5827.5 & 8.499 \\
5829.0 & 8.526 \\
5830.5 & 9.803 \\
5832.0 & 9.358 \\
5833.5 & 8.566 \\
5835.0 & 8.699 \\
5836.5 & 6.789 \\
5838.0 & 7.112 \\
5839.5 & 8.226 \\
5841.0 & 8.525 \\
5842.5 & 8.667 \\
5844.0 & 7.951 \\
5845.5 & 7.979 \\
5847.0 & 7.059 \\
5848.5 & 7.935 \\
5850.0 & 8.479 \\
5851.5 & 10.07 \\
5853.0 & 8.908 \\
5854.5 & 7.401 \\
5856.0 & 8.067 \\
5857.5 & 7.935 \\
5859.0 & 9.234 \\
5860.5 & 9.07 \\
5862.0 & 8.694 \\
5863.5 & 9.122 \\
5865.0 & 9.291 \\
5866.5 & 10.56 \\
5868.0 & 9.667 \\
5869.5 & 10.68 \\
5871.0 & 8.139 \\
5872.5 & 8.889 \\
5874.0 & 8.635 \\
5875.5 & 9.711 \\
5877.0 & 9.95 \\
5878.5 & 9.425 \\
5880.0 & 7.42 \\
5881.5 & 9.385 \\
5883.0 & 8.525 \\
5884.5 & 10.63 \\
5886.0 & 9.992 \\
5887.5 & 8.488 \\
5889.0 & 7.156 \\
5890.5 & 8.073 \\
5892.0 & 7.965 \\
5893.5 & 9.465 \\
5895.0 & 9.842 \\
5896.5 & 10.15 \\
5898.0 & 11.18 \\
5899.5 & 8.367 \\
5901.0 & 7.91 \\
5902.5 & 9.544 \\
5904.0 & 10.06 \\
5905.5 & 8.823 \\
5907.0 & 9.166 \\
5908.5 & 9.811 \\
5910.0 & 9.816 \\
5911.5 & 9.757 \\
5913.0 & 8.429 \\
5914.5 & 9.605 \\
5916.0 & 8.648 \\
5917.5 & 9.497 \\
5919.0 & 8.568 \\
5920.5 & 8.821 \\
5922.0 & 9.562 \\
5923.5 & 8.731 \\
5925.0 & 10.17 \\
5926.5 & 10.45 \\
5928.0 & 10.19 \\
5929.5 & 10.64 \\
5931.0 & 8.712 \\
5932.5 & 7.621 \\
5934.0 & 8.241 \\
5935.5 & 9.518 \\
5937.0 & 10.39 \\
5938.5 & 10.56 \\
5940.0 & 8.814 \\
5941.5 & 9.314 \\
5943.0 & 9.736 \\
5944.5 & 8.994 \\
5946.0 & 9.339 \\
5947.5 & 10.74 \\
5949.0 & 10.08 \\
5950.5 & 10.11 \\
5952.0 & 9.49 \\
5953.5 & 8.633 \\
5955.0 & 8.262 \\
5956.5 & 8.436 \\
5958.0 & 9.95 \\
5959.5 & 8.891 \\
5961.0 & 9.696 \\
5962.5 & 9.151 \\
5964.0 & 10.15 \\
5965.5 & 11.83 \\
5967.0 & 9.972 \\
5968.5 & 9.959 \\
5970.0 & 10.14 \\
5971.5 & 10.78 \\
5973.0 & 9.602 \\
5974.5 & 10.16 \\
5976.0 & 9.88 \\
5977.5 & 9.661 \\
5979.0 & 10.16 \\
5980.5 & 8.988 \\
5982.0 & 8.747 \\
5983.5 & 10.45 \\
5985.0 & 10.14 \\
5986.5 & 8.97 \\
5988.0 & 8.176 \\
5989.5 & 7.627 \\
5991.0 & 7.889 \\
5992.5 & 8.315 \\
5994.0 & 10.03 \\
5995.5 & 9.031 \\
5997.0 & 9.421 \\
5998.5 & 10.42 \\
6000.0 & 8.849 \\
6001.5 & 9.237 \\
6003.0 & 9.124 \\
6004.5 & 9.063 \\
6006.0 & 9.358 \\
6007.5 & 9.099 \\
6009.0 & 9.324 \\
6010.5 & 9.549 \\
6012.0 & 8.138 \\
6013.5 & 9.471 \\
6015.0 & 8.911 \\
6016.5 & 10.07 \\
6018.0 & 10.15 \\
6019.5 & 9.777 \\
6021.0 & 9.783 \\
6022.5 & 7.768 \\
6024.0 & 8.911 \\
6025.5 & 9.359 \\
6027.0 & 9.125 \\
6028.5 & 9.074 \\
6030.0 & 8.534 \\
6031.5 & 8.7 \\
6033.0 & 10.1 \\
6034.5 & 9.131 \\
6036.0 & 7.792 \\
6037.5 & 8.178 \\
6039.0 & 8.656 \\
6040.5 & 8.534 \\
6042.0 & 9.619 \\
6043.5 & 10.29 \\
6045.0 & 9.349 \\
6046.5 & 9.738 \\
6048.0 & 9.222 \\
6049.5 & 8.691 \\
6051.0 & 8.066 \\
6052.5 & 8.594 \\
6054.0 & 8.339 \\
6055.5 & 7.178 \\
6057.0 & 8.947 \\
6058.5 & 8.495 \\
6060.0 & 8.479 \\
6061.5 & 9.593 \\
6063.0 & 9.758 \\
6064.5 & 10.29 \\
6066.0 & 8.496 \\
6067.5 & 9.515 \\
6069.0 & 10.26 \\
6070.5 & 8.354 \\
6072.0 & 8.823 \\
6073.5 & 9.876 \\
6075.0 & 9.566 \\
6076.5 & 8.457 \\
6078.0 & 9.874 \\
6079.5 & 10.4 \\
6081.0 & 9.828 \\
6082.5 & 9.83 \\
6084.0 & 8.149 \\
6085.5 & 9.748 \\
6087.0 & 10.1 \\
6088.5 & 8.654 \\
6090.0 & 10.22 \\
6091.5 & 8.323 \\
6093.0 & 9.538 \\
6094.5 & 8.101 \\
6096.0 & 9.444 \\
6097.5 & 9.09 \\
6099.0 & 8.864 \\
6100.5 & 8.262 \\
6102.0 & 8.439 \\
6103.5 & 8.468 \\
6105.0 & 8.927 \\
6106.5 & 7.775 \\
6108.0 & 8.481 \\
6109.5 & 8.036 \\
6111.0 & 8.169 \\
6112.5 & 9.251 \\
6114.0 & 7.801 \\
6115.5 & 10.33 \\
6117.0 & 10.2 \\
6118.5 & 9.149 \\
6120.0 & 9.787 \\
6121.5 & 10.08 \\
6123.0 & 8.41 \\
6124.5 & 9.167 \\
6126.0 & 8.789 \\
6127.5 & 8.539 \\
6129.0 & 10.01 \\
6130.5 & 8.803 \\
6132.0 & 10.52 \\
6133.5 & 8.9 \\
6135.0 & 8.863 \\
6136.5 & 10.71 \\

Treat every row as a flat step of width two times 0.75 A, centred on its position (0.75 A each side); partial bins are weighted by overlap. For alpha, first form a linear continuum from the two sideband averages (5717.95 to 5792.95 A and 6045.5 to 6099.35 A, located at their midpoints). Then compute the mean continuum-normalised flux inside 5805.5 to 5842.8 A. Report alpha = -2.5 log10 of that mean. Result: 0.07 mag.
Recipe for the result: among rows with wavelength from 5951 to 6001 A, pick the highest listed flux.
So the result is 11.83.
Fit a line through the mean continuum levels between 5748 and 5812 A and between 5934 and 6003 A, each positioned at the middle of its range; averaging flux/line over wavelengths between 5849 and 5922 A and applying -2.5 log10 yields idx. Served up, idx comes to 0.063 mag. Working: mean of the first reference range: 9.83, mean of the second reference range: 9.51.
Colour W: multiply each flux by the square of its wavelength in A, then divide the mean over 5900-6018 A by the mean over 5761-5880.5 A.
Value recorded 1.06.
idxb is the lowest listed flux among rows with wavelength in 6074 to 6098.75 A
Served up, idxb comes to 8.101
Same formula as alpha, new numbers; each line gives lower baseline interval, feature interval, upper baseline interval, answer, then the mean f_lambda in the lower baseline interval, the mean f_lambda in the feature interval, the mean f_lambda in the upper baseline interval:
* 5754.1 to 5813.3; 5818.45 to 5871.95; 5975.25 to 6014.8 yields 0.10 mag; 9.85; 8.77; 9.19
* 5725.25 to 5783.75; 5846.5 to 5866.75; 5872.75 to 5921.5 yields 0.07 mag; 9.67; 8.68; 9.15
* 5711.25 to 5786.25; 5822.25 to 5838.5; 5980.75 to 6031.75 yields 0.10 mag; 9.69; 8.69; 9.14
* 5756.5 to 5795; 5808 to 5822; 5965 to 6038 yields 0.02 mag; 9.88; 9.61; 9.32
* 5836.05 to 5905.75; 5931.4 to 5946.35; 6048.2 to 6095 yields -0.04 mag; 8.84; 9.24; 9.12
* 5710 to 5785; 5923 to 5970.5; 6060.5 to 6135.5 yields -0.02 mag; 9.68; 9.59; 9.16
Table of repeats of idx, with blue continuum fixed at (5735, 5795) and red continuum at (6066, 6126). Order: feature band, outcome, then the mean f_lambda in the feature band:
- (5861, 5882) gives 0.046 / 9.25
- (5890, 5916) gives 0.033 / 9.29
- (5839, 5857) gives 0.174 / 8.27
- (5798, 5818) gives 0.000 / 9.8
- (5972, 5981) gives -0.045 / 9.79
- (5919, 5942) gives 0.010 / 9.42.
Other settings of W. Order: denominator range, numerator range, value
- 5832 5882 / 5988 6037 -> 1.10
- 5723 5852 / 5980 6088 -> 1.05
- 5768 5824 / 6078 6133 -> 1.04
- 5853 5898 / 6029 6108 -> 1.06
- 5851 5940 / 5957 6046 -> 1.05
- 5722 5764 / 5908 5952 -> 1.05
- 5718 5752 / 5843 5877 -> 0.96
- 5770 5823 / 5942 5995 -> 1.04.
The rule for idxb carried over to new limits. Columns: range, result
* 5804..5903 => 6.789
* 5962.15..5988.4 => 8.176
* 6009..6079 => 7.178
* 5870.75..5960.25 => 7.156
